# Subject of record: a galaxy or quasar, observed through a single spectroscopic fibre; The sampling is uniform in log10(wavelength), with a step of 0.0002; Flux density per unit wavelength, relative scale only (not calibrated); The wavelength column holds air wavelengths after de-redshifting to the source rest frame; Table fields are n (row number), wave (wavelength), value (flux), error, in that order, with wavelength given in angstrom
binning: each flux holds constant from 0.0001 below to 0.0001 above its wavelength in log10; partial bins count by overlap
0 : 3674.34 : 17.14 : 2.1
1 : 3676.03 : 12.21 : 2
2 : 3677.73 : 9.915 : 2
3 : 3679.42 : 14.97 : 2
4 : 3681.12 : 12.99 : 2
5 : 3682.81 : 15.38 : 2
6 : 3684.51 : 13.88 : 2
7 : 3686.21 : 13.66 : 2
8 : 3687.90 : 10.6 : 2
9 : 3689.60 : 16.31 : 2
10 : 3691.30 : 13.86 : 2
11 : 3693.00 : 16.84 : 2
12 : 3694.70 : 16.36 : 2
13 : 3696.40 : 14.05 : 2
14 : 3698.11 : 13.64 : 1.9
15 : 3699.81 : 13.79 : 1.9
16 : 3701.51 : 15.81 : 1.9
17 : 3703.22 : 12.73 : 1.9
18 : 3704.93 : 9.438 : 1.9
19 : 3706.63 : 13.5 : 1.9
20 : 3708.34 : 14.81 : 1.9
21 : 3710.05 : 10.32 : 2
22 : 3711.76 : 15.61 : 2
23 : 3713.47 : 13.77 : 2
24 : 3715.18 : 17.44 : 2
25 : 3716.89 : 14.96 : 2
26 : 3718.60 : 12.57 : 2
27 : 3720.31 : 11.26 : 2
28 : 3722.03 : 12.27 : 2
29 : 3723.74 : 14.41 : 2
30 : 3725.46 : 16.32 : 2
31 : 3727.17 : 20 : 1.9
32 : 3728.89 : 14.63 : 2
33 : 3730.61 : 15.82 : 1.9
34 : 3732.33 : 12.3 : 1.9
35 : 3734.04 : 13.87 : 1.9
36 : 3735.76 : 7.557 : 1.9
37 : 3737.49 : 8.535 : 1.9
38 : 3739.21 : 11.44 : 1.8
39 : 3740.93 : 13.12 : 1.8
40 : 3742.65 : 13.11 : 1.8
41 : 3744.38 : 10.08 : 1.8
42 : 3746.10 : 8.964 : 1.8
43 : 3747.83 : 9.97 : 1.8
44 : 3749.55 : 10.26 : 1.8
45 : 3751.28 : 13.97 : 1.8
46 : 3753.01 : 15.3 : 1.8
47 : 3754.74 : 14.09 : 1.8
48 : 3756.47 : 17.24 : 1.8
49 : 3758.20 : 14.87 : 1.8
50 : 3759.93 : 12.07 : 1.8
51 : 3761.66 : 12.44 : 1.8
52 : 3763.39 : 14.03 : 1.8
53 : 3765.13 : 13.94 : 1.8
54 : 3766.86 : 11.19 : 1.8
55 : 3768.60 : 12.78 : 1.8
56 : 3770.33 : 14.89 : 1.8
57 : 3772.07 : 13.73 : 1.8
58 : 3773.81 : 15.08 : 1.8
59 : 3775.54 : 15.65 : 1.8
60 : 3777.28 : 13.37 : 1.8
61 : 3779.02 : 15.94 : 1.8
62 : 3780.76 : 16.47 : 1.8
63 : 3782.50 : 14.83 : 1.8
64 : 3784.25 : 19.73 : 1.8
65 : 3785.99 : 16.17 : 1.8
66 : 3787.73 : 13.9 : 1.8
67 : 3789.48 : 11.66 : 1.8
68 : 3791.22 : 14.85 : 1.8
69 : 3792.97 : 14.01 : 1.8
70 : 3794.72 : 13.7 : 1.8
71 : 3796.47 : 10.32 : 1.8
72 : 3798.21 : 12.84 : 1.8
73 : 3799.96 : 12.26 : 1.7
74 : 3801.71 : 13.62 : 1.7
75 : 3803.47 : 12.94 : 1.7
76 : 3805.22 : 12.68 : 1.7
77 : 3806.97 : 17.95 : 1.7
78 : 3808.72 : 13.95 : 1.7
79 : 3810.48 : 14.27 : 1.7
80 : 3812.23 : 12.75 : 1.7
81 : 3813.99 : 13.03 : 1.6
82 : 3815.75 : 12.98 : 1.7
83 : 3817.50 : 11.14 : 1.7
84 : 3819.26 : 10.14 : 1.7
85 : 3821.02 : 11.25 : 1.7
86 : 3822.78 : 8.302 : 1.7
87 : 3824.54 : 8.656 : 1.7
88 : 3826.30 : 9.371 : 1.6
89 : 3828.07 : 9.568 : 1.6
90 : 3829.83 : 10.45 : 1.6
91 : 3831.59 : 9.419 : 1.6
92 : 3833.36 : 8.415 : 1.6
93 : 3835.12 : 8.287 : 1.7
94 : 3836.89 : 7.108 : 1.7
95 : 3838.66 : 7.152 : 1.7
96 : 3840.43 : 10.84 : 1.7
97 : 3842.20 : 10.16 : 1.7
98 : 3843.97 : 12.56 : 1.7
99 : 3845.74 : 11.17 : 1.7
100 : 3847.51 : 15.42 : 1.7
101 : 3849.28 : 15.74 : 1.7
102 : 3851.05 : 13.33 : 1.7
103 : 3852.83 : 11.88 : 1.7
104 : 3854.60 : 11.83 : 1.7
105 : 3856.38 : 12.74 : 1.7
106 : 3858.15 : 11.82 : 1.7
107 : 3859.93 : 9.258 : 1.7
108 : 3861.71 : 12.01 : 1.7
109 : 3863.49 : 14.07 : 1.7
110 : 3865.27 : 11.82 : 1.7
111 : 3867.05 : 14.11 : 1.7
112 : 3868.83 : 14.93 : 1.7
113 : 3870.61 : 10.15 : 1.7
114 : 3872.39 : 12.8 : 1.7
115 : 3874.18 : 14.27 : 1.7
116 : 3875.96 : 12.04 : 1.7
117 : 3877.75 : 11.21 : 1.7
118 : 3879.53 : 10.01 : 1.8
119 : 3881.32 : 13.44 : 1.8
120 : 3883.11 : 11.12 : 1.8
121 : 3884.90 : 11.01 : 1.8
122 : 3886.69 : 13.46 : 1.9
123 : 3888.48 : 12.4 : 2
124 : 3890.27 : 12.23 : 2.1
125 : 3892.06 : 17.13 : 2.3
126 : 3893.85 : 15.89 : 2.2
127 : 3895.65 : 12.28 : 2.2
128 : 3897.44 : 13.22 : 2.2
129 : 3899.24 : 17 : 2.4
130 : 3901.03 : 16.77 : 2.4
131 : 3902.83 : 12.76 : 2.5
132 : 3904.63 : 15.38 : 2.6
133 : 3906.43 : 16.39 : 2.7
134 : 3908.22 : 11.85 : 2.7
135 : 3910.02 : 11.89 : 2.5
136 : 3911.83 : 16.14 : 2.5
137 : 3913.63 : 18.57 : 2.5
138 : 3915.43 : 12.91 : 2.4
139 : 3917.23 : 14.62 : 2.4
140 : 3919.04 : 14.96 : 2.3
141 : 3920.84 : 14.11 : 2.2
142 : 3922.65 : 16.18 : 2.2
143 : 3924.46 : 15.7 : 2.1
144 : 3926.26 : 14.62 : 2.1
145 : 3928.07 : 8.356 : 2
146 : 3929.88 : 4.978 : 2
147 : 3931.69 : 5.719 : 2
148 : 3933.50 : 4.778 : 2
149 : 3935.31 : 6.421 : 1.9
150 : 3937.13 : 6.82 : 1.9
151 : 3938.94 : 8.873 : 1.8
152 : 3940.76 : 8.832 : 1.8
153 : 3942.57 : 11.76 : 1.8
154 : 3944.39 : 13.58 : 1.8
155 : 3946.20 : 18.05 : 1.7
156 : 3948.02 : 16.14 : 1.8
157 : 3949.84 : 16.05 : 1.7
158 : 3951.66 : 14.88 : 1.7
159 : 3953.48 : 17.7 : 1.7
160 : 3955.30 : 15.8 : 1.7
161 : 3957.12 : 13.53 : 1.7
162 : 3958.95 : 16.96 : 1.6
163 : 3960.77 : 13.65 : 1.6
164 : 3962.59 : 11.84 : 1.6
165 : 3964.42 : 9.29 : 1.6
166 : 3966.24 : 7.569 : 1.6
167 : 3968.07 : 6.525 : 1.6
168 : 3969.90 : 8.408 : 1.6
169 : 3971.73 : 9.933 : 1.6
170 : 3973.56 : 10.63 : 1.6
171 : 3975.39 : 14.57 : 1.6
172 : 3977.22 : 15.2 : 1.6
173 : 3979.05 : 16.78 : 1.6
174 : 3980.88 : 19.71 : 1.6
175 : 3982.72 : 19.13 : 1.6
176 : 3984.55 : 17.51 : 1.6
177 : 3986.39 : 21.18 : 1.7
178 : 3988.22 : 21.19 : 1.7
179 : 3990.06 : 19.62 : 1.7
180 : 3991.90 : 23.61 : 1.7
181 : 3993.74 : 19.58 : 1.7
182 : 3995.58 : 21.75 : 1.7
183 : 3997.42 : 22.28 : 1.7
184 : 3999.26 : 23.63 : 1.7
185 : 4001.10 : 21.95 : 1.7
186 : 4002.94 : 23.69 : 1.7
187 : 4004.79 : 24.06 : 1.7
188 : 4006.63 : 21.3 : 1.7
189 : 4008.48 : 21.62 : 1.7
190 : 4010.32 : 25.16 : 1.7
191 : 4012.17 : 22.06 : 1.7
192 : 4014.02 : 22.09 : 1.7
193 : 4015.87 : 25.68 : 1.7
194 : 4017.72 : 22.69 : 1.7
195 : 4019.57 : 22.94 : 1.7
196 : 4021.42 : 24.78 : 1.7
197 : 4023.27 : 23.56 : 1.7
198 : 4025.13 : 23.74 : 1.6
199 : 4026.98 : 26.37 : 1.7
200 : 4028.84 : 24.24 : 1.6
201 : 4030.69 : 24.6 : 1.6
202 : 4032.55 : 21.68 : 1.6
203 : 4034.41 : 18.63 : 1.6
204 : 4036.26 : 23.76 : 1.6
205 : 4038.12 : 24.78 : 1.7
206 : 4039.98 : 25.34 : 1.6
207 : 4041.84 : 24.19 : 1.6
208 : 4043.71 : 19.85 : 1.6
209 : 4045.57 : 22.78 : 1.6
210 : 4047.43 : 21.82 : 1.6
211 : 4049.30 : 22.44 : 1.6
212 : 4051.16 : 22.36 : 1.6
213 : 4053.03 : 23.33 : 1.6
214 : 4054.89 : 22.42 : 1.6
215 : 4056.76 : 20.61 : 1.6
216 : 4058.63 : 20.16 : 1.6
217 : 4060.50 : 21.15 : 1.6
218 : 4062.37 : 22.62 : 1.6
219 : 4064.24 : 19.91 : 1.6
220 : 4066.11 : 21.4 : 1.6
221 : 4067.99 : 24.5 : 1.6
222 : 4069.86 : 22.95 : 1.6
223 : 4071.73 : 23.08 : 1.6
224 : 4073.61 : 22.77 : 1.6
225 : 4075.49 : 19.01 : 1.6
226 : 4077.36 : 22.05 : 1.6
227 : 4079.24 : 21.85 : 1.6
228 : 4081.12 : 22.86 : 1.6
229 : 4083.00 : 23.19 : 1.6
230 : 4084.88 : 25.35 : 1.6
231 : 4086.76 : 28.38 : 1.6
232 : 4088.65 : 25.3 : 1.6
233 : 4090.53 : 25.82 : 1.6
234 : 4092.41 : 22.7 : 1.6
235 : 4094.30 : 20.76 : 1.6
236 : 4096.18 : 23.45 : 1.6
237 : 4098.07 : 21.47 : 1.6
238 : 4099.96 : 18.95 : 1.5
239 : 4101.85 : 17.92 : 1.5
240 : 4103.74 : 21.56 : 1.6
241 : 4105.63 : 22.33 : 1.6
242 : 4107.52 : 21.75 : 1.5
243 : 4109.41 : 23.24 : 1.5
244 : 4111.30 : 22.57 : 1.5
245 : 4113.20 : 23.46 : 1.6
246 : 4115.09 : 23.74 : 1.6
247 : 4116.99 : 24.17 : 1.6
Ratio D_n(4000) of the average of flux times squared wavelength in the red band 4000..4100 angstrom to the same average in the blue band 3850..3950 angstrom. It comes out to 1.95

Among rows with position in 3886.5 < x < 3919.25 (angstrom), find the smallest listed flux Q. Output 11.85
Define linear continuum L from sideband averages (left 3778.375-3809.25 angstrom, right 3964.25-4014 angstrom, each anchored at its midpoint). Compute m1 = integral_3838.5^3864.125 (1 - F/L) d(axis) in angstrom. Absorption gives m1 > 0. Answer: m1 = 5.58 angstrom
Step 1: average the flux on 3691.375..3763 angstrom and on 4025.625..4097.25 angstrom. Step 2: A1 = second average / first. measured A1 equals 1.70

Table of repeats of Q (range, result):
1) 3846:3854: 11.88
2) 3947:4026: 6.525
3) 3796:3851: 7.108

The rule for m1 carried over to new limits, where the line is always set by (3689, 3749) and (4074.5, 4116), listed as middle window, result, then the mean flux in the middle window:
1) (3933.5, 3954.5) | 7.3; 12.3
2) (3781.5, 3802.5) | 1.6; 14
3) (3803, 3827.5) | 5.7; 12.1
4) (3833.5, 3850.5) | 5.7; 10.9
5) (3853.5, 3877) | 6.3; 12.4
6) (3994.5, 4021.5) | -3.3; 23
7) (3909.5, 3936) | 9.1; 12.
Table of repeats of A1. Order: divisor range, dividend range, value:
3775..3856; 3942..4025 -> 1.46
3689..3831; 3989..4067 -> 1.70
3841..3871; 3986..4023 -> 1.80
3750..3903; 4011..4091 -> 1.79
